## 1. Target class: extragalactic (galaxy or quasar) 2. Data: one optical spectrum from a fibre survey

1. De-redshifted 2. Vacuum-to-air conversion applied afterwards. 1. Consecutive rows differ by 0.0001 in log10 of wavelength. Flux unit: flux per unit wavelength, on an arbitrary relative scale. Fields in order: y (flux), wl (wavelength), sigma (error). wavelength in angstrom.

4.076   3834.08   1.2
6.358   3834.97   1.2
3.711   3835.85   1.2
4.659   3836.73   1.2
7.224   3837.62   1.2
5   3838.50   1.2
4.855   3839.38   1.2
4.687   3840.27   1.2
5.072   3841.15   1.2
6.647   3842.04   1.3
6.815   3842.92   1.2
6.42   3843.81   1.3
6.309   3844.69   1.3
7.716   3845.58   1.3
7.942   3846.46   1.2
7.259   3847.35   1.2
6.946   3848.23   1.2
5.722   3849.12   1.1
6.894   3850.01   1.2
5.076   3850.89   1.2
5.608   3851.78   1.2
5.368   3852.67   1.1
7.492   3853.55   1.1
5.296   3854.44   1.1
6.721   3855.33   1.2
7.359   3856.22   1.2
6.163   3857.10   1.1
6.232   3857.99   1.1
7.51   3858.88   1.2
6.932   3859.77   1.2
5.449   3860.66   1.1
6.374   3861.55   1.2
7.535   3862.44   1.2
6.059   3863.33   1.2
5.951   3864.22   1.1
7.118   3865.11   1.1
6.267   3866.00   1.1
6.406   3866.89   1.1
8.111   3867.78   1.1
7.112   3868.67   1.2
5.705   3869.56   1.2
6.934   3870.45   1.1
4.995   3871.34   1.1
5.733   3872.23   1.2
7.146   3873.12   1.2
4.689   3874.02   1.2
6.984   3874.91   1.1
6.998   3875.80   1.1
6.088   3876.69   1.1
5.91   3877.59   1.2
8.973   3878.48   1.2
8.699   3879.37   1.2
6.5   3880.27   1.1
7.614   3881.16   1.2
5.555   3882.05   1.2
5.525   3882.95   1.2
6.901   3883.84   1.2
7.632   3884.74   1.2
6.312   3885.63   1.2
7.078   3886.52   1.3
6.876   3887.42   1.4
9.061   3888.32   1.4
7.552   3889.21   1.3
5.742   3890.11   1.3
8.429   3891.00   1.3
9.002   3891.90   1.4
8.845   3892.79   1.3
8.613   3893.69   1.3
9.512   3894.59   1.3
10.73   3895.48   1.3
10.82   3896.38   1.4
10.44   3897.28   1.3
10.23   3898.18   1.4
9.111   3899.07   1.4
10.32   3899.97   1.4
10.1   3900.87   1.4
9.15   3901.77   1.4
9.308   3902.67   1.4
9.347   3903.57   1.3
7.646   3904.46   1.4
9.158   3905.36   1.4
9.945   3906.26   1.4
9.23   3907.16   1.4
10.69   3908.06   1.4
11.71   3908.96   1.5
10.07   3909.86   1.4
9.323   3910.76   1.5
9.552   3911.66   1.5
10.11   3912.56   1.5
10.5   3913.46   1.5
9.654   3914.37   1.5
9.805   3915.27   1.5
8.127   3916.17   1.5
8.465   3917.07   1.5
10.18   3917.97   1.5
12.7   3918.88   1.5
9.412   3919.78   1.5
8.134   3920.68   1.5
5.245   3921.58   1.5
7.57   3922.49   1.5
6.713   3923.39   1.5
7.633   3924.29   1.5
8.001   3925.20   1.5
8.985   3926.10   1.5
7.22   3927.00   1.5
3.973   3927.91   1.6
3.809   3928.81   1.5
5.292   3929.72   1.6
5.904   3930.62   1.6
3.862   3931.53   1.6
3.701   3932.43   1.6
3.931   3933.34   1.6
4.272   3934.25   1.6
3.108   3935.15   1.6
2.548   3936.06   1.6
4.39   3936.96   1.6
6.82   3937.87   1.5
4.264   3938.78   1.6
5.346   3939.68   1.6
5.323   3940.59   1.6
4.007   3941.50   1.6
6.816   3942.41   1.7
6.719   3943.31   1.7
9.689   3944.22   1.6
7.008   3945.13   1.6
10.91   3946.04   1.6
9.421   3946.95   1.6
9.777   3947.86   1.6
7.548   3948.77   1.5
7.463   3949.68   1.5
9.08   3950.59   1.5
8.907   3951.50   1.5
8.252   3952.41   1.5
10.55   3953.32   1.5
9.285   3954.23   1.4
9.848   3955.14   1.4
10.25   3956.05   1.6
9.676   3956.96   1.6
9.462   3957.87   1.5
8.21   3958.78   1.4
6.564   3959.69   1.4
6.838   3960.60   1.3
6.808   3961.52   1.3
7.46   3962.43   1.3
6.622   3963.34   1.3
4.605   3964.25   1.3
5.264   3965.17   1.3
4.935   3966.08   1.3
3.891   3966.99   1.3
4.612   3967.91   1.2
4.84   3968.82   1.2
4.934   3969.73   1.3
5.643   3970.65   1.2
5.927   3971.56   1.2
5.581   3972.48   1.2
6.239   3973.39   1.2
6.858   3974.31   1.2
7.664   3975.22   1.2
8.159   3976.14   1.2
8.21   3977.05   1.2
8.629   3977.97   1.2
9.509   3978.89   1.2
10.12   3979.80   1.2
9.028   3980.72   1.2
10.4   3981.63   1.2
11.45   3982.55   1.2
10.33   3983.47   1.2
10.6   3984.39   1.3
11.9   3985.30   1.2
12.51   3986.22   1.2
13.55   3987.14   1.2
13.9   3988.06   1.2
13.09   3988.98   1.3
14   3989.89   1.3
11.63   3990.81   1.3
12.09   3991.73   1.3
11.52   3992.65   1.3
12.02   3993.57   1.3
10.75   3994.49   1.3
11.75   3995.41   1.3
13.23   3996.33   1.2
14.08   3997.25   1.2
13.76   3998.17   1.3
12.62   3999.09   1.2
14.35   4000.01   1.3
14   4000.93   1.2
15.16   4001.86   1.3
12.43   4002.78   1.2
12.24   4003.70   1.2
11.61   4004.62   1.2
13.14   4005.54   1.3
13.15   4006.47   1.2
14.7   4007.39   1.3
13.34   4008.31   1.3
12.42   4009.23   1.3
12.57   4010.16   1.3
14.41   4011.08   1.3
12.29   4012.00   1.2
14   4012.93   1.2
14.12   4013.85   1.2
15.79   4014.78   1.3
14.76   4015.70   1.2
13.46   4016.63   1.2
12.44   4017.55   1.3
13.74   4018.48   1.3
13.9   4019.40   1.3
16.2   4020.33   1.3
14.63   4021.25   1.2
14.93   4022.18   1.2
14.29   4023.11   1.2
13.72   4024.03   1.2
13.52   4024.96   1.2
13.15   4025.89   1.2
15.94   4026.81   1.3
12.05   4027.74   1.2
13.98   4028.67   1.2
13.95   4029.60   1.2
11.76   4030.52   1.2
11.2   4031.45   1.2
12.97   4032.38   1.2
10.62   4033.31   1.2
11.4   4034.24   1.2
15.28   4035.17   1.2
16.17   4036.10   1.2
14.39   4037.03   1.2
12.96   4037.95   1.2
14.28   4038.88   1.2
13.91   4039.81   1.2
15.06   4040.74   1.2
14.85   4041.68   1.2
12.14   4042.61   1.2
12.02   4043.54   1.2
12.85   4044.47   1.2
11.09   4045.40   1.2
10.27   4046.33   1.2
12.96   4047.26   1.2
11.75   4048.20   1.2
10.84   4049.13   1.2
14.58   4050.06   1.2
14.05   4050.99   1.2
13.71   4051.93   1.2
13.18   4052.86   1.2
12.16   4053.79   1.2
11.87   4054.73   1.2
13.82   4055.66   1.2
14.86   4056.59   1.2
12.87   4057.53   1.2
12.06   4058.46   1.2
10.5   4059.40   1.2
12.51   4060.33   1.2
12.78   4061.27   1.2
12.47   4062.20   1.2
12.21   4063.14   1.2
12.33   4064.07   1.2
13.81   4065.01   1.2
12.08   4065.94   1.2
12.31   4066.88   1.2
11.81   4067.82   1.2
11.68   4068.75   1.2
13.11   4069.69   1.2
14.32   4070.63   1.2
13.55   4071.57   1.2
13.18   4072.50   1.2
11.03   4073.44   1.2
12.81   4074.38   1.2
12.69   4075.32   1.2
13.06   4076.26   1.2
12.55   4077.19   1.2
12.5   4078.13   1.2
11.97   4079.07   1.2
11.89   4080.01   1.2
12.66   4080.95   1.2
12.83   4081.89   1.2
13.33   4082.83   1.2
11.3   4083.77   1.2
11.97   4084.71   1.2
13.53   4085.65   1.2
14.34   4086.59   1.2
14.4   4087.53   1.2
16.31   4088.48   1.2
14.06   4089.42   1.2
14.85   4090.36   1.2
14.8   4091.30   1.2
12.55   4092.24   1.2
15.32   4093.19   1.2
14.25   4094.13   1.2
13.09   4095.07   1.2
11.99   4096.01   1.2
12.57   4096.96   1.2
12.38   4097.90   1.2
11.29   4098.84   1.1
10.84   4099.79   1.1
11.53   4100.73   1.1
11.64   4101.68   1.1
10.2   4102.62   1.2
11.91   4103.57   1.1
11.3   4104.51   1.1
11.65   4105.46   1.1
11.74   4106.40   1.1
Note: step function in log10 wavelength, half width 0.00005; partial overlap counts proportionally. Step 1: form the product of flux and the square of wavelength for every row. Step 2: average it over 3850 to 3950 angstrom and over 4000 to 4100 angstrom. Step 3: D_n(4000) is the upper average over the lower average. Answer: 1.91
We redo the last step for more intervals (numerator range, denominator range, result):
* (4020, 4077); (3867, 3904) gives 1.81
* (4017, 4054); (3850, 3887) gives 2.22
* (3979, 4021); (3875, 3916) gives 1.56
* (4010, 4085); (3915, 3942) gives 2.22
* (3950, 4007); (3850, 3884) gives 1.59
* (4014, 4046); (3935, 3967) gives 1.96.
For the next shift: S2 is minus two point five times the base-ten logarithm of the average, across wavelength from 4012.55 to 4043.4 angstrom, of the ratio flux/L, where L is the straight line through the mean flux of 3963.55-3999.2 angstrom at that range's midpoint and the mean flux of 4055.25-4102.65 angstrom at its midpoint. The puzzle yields -0.24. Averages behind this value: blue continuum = 9.44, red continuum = 12.8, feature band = 13.8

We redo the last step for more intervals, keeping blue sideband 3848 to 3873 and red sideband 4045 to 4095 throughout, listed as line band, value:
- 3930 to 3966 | 0.31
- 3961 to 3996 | 0.14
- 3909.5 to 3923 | -0.14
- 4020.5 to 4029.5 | -0.22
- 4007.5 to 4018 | -0.22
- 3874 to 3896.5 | -0.06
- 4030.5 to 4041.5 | -0.13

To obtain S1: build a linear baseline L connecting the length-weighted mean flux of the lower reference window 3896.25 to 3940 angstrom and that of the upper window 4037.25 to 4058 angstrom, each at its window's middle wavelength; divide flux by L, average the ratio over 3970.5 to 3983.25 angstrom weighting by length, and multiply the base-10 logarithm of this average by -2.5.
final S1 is 0.24 mag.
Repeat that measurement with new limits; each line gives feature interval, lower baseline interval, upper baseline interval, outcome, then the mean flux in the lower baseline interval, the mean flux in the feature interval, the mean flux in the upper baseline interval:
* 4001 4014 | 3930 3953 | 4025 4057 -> -0.22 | 6.38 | 13.3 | 13.1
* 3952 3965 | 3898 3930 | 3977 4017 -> 0.31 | 8.79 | 8.11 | 12.5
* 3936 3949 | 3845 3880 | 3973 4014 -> 0.40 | 6.6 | 6.82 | 11.9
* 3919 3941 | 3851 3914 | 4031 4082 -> 0.50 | 7.77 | 5.75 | 12.8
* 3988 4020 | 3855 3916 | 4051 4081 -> -0.20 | 7.95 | 13.2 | 12.7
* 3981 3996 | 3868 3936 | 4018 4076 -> -0.10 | 7.78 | 11.9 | 13.1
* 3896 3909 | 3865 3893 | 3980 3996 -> -0.22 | 6.94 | 9.75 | 11.8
